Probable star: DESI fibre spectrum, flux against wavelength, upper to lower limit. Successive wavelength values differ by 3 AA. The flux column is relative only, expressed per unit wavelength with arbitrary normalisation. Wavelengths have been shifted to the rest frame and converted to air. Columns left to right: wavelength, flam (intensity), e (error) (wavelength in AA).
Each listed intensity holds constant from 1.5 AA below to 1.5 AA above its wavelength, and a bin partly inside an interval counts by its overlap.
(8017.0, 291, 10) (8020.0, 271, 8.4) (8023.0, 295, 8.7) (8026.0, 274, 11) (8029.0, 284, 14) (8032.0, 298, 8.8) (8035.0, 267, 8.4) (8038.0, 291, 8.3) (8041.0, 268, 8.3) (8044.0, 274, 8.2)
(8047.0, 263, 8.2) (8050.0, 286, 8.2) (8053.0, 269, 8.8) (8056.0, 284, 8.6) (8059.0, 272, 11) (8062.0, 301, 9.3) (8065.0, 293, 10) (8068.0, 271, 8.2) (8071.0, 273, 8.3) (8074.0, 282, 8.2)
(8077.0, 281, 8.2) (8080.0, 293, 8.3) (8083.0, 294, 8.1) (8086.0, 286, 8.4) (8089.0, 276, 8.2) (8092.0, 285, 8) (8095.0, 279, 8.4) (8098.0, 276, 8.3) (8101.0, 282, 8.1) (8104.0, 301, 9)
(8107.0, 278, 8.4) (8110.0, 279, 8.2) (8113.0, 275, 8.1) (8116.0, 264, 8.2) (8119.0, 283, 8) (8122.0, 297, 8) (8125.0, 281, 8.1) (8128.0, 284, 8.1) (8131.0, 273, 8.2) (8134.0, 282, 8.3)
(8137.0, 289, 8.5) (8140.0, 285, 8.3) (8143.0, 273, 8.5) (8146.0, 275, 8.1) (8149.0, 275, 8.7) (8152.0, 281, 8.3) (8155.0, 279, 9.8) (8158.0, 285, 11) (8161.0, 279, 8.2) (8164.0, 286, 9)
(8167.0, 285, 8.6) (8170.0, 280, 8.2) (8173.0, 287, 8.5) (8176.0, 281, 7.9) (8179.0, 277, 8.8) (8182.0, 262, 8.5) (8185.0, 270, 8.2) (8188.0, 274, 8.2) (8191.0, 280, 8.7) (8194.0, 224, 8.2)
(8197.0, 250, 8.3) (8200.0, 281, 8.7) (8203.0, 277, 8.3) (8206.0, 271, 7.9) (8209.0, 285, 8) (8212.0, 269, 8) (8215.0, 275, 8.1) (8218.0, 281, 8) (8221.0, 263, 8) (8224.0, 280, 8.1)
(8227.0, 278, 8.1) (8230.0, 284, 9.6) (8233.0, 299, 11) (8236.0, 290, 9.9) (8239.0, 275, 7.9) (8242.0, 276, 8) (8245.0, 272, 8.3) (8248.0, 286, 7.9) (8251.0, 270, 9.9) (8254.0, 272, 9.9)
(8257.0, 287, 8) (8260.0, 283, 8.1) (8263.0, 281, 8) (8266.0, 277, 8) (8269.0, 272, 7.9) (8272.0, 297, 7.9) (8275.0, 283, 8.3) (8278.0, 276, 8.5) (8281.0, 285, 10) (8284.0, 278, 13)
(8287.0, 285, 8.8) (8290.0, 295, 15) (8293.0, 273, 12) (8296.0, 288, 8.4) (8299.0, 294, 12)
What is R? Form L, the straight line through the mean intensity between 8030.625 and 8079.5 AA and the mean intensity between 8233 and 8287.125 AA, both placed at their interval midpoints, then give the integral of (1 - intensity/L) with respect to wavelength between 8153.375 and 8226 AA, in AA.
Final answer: 1.6 AA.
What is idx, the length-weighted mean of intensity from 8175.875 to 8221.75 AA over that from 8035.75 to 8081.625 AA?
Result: 0.96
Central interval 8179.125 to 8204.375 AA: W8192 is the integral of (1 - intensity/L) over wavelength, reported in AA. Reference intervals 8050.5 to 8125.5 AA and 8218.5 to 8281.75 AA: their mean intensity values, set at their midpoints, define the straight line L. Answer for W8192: 1.4 AA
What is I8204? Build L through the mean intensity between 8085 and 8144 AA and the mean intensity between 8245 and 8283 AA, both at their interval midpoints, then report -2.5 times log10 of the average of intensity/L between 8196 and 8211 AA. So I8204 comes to 0.03 mag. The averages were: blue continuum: 281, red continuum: 280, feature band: 273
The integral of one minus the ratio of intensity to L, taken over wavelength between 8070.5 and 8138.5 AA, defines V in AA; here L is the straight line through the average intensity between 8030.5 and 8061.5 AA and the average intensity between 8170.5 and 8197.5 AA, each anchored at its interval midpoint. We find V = -2.1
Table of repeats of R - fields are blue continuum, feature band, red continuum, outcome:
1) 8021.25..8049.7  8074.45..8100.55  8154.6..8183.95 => -0.36 AA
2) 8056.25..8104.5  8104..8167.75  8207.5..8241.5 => 0.31 AA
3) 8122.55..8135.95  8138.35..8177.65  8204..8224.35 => -0.24 AA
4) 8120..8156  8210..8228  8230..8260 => 0.42 AA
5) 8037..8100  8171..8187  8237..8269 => 0.20 AA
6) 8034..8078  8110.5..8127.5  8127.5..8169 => -0.01 AA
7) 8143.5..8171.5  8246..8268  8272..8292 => 0.35 AA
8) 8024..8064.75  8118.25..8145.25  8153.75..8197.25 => -0.67 AA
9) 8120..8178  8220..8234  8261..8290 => 0.07 AA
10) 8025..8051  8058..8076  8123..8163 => -0.22 AA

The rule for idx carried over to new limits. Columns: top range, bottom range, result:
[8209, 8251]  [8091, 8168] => 0.99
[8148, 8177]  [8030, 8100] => 1.00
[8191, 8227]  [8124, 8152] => 0.96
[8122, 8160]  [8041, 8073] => 1.01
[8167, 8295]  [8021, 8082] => 0.99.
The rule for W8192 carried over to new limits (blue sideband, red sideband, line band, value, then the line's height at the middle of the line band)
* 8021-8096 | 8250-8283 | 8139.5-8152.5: 0.2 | 281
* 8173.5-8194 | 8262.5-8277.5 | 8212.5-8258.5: -0.3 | 277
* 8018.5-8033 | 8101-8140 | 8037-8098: 0.5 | 283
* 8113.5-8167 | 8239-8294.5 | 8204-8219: 0.2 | 280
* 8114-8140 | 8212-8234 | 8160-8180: -0.1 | 280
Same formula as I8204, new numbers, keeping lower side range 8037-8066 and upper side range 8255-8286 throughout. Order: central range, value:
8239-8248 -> 0.021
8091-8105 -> -0.015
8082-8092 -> -0.019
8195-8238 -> 0.018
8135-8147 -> -0.001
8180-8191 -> 0.041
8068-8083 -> -0.009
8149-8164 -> -0.001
